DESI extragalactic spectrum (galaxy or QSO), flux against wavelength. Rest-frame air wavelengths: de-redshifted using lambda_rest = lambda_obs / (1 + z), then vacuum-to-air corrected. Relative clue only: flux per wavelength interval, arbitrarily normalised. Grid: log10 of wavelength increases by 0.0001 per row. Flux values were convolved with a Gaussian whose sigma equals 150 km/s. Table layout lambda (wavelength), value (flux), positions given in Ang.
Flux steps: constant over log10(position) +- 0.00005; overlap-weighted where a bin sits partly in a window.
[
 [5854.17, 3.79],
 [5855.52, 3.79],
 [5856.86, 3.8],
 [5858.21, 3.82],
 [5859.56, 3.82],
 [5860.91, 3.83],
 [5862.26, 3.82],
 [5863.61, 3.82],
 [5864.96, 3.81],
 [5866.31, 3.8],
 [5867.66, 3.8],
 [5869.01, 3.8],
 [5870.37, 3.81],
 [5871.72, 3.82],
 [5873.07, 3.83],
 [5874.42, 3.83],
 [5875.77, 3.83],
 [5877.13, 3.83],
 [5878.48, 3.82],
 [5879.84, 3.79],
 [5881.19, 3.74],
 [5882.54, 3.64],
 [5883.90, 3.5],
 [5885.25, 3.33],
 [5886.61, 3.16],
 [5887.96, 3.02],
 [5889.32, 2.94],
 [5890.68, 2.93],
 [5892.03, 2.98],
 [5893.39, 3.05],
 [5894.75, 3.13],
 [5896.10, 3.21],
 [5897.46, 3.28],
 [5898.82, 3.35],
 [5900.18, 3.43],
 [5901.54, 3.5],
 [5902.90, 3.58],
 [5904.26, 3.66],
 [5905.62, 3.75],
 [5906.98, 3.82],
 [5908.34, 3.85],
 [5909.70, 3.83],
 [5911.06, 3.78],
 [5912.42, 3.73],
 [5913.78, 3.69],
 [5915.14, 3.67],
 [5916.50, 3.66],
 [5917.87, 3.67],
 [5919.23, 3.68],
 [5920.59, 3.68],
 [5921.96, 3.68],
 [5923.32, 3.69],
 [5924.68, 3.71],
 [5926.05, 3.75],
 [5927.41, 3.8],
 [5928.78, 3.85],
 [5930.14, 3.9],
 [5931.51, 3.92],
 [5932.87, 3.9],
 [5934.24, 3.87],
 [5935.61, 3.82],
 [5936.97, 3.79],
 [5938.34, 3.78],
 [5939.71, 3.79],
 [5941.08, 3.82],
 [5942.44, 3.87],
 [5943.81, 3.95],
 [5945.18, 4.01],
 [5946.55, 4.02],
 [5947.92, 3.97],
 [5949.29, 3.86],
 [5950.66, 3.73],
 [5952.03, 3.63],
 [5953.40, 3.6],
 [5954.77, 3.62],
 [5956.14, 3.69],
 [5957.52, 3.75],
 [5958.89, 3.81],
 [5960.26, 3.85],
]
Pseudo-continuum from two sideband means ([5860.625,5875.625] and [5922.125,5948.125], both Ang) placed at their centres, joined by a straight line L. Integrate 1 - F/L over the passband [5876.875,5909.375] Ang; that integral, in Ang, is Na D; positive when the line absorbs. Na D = 3.40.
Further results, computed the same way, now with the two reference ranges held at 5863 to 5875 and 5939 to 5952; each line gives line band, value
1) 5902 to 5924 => 0.8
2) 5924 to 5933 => 0.1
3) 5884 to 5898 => 2.6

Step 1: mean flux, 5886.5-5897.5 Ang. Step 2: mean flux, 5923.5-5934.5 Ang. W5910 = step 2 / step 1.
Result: 1.25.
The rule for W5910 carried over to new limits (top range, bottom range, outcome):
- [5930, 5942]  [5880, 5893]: 1.18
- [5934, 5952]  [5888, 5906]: 1.18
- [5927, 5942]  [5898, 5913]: 1.05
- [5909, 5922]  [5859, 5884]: 0.98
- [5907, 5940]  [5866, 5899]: 1.08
